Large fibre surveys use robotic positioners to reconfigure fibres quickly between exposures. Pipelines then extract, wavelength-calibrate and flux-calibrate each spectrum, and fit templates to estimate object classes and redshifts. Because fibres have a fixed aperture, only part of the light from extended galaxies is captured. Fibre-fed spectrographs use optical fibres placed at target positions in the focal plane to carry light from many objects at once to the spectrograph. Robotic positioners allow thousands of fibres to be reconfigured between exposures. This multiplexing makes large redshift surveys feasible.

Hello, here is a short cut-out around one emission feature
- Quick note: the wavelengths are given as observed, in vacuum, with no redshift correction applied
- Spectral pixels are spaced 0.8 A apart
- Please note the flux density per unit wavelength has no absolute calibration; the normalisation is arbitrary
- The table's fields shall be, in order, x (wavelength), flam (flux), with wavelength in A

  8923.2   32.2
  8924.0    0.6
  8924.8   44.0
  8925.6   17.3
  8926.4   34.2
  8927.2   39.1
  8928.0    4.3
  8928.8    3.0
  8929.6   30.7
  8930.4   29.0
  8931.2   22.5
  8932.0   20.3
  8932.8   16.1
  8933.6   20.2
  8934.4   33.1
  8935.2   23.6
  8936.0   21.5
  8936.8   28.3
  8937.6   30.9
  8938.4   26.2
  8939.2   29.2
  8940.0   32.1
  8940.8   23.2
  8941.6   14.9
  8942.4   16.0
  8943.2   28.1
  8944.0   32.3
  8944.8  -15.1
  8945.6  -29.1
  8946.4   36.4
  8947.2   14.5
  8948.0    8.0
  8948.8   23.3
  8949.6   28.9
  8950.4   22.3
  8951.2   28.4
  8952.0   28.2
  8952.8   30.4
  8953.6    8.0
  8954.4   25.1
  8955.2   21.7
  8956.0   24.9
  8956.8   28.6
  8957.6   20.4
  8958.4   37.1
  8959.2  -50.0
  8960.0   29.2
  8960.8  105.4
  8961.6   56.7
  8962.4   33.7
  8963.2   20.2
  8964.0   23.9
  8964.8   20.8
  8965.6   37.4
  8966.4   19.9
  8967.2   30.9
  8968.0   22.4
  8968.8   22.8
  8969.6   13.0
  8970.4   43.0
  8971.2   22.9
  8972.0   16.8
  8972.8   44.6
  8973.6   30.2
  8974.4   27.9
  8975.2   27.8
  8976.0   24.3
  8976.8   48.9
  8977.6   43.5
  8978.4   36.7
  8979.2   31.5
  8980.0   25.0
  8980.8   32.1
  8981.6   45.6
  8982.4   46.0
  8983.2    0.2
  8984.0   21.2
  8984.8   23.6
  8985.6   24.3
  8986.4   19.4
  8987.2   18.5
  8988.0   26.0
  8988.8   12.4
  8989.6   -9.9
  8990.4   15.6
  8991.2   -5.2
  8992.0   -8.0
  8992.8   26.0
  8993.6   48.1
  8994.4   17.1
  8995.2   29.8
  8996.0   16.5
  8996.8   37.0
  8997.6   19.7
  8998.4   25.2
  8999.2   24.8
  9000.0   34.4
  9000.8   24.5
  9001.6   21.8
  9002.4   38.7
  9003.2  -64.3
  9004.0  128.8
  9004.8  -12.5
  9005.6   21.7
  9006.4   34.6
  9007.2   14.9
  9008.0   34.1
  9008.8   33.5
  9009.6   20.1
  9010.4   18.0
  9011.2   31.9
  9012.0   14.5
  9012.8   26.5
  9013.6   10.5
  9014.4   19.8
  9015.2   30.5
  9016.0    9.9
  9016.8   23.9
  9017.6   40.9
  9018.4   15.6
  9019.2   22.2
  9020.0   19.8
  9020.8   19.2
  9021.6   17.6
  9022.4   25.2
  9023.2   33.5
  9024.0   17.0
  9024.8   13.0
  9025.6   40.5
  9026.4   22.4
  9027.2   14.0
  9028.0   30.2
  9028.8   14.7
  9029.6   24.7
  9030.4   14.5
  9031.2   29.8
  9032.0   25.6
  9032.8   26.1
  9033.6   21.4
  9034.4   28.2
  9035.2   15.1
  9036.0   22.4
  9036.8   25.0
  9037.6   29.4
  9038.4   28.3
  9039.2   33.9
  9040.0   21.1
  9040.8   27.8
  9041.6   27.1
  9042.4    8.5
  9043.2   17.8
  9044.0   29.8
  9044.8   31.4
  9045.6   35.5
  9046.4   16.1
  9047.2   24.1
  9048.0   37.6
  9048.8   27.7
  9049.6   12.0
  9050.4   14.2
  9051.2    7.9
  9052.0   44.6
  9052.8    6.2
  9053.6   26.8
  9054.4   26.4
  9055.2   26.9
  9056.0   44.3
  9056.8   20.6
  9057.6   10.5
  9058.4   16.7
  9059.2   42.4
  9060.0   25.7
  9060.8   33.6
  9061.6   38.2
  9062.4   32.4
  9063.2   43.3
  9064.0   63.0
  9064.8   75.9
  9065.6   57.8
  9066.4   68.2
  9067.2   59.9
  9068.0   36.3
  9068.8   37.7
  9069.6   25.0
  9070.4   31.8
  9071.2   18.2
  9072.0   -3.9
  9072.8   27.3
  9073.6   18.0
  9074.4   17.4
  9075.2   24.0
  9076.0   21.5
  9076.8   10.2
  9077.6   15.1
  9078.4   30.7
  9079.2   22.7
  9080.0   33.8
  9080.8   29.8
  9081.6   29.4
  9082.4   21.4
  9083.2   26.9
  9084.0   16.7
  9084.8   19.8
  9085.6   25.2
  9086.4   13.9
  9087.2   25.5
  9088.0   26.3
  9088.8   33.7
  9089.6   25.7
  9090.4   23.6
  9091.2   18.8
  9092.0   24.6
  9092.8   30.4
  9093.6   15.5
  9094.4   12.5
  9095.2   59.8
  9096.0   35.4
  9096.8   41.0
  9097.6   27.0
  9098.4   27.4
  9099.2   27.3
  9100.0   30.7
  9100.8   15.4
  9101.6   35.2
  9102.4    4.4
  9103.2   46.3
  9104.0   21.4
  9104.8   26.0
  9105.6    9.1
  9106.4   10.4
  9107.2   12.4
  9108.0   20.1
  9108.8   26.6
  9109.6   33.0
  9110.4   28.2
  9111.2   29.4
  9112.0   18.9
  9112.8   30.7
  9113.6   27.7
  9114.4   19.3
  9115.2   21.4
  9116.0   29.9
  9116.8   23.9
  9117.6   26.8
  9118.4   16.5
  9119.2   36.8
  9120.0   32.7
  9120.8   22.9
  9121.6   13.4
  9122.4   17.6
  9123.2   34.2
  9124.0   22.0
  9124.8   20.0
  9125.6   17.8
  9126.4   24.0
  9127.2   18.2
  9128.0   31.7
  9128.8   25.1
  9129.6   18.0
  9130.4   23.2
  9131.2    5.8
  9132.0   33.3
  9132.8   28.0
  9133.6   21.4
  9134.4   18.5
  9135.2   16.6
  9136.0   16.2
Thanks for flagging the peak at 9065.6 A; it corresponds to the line [O III] 5007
